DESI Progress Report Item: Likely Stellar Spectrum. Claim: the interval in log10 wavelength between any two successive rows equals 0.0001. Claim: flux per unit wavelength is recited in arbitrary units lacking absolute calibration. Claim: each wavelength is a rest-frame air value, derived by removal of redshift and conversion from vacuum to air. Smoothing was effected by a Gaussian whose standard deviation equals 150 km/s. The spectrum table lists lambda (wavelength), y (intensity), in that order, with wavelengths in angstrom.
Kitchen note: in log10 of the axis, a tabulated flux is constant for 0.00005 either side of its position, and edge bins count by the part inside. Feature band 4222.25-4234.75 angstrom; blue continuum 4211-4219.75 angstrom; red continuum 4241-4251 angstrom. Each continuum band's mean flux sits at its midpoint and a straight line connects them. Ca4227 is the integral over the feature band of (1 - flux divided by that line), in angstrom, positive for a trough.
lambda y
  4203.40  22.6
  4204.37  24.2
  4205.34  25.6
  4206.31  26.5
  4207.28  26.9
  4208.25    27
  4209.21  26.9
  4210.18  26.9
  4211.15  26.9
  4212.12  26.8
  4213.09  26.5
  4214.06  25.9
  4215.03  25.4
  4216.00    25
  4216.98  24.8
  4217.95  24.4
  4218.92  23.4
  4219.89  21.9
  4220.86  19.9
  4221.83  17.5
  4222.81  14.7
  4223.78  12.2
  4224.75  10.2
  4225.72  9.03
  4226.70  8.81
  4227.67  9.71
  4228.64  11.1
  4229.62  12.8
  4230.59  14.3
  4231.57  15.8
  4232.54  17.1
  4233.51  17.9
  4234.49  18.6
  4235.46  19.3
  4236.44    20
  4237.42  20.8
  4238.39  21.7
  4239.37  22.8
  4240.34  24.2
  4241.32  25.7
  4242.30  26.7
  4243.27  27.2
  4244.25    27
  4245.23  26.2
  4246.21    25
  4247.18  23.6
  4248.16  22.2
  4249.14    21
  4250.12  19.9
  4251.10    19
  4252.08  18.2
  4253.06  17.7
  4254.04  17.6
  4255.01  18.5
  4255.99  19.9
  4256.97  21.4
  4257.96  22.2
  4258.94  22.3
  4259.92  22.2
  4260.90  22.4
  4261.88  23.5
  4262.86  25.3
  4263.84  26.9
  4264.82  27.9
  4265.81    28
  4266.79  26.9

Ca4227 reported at 5.9 angstrom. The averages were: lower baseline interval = 25.2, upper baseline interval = 24.2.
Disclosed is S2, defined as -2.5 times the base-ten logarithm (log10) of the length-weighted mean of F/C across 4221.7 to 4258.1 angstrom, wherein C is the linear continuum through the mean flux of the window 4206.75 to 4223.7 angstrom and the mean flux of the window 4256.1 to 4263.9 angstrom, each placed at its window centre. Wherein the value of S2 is 0.23 mag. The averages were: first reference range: 23.9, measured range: 18.9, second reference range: 22.9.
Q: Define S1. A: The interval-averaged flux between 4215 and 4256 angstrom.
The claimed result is 19.4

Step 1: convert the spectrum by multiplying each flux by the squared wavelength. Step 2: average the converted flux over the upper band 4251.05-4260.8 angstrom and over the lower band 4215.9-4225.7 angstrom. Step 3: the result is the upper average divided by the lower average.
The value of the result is 1.1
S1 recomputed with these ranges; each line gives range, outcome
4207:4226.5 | 21.9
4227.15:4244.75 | 19.6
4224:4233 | 12.1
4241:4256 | 22.3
